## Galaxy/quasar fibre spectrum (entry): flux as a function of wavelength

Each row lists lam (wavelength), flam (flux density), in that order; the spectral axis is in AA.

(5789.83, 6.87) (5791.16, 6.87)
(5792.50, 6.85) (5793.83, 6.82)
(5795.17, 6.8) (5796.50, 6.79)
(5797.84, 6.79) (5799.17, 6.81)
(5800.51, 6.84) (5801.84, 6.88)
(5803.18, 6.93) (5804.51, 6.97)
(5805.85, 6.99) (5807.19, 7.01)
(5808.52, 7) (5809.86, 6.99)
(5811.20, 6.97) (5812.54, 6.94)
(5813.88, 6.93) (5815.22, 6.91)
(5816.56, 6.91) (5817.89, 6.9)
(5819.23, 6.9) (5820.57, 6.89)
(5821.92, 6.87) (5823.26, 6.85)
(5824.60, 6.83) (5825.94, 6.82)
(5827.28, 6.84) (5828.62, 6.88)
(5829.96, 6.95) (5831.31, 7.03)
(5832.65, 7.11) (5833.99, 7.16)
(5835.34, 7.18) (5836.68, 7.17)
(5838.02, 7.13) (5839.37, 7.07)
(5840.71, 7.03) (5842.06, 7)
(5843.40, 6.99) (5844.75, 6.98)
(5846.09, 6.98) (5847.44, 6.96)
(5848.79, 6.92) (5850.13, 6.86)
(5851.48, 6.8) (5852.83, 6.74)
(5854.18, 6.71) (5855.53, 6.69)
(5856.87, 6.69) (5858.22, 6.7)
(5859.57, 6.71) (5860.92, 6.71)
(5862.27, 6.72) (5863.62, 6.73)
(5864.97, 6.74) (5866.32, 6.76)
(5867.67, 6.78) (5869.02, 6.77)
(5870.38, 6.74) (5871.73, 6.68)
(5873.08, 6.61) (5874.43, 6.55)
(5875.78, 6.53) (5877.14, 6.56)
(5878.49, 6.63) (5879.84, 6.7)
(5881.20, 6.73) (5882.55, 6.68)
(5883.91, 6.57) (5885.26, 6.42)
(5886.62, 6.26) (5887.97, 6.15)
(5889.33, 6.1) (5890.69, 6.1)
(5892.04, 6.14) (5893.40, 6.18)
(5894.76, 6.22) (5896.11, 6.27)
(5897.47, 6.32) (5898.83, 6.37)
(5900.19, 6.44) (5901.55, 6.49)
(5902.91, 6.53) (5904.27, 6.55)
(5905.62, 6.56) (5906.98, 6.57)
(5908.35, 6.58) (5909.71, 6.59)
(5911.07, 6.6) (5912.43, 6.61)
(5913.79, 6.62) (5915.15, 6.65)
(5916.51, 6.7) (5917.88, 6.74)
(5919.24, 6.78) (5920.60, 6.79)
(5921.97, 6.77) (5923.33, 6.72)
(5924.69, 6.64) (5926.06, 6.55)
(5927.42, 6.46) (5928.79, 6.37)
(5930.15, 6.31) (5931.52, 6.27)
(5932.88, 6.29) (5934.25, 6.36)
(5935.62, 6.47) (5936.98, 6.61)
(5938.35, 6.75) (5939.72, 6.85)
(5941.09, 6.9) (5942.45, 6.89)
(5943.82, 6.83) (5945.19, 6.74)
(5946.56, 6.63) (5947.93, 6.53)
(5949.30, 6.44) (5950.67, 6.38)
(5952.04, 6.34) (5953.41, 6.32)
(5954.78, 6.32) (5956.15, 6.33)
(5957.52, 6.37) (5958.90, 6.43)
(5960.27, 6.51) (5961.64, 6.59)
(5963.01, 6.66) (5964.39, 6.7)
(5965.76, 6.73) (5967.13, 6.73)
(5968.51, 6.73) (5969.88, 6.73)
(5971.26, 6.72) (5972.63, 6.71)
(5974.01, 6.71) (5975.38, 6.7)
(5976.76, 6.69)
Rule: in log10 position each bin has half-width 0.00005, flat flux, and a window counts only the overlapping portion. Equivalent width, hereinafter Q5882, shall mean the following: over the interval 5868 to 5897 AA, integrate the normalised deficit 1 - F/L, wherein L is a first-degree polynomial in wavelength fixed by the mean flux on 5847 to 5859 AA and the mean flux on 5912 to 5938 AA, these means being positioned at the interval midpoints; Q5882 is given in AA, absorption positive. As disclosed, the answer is 1.0 AA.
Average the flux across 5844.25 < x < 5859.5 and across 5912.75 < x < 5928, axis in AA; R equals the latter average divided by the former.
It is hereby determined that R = 0.98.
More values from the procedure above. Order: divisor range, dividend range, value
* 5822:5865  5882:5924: 0.94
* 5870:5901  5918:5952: 1.03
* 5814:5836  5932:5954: 0.95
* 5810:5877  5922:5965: 0.95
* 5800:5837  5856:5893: 0.95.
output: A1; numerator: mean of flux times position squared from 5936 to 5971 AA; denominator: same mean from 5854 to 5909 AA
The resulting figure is 1.0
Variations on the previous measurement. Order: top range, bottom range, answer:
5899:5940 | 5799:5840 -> 0.98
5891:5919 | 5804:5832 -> 0.97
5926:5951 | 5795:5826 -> 0.99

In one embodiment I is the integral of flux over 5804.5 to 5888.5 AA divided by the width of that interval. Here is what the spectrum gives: 6.82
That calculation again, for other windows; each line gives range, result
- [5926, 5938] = 6.41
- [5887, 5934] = 6.47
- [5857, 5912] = 6.53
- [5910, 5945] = 6.62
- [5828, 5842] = 7.07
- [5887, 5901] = 6.23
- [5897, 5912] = 6.51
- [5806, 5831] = 6.91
